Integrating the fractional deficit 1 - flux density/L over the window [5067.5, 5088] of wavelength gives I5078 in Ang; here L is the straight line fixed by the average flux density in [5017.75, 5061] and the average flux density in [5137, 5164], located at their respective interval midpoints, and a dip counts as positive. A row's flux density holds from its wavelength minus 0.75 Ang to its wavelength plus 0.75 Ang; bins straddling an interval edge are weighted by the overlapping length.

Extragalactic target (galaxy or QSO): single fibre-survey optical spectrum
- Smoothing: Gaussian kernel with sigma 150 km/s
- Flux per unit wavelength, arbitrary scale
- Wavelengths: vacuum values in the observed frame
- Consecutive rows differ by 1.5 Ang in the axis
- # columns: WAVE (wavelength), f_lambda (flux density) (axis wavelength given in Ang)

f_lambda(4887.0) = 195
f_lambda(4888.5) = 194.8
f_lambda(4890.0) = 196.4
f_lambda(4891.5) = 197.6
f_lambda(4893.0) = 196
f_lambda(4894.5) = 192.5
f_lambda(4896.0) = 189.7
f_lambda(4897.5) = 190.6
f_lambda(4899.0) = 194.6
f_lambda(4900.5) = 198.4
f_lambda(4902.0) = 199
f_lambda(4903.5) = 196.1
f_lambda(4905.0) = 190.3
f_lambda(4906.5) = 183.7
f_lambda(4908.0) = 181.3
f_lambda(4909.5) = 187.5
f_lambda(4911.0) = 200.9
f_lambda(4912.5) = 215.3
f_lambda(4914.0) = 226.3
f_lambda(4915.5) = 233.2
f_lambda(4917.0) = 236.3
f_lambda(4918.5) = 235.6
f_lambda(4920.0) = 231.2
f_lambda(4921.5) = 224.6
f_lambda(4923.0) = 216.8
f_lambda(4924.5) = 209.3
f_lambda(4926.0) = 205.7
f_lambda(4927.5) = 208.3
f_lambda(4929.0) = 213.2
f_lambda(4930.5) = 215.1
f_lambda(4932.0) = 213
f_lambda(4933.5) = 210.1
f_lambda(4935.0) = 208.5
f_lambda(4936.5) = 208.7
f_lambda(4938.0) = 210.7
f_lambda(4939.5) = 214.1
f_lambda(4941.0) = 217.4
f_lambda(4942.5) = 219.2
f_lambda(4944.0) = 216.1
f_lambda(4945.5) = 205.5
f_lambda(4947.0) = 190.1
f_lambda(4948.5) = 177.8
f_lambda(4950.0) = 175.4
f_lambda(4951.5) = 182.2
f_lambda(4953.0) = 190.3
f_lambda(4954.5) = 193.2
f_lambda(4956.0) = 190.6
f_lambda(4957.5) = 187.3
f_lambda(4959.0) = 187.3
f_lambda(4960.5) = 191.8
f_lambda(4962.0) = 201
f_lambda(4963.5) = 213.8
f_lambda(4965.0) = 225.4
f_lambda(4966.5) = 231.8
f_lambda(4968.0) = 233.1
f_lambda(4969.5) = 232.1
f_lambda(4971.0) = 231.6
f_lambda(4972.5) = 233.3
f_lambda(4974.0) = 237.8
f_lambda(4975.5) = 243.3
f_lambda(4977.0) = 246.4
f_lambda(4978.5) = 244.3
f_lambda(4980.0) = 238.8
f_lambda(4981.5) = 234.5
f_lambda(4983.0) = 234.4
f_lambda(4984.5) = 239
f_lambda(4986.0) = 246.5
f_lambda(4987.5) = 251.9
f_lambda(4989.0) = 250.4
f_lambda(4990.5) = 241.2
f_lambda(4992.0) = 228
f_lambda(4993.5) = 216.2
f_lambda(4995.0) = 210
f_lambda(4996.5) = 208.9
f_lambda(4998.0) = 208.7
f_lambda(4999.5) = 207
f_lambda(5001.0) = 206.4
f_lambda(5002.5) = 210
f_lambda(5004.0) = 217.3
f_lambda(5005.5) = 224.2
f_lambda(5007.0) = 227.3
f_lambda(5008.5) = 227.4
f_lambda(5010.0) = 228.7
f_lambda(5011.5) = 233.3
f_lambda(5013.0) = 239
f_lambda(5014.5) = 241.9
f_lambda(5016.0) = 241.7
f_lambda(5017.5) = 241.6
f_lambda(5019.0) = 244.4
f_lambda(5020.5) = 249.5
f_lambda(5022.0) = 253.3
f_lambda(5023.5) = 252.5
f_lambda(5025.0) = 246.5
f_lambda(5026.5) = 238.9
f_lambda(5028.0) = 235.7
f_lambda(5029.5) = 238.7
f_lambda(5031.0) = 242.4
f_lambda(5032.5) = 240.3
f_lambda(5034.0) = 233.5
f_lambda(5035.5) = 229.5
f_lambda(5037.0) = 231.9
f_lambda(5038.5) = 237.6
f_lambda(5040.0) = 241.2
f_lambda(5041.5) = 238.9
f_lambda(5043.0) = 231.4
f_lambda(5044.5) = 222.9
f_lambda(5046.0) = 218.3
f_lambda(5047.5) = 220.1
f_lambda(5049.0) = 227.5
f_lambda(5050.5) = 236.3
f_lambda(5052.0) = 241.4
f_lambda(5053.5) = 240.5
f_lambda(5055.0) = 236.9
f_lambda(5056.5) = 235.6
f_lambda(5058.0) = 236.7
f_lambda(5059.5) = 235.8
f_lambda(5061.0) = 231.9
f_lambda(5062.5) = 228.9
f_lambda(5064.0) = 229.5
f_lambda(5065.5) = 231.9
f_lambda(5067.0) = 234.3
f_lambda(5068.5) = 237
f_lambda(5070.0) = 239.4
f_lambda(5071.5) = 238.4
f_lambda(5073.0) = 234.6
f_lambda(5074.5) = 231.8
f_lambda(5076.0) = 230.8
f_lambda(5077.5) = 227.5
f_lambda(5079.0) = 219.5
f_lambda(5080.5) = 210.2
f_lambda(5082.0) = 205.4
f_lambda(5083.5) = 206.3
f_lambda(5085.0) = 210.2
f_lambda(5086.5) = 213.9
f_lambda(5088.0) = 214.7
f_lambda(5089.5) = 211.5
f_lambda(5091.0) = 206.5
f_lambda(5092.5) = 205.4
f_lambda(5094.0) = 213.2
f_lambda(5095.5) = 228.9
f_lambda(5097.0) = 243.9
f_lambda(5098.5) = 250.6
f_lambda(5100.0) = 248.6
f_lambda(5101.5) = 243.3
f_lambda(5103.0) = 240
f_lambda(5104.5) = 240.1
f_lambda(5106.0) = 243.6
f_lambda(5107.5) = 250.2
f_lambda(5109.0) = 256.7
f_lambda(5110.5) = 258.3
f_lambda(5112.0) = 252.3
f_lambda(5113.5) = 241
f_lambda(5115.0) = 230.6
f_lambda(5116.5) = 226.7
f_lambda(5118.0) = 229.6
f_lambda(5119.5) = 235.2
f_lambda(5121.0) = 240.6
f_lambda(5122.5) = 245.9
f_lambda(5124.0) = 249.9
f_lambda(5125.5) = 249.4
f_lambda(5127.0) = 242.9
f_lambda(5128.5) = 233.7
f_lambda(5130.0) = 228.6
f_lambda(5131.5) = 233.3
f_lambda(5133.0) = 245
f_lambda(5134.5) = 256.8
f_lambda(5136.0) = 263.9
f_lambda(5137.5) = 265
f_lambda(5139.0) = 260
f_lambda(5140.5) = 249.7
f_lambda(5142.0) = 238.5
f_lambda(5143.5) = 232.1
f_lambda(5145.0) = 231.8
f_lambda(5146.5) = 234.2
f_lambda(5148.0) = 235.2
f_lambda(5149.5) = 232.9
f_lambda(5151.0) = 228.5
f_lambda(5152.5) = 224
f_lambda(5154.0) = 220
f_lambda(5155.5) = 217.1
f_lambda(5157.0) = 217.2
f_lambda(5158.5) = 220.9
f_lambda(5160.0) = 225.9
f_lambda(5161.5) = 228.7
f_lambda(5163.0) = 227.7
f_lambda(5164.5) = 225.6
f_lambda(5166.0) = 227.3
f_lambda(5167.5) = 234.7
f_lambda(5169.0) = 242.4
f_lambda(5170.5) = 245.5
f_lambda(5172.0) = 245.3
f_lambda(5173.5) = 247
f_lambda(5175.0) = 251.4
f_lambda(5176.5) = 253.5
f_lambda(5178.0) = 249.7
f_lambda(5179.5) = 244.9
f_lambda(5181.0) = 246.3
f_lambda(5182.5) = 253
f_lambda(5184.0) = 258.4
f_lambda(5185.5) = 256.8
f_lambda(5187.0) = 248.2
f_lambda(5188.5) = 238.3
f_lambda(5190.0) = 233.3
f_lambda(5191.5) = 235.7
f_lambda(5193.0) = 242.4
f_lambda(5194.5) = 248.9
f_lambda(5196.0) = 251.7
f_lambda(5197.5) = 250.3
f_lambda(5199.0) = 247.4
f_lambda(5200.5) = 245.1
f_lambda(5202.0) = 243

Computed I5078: 1.1 Ang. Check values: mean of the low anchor 237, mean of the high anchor 232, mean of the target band 223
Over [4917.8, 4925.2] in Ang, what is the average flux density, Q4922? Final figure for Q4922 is 224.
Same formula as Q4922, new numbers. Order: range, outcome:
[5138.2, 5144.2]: 245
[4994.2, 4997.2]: 210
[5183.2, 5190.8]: 247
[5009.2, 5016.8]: 237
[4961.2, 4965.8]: 213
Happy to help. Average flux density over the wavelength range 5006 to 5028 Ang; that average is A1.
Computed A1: 240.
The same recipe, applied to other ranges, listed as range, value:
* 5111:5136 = 241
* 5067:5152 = 235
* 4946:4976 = 207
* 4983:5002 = 226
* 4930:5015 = 218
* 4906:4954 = 208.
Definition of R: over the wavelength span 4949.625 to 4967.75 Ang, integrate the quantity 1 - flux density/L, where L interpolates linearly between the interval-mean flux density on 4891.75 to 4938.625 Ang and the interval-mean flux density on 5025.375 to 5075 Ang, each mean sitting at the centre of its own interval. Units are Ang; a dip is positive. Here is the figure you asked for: 1.4 Ang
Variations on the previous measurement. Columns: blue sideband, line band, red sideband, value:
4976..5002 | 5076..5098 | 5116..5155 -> 1.9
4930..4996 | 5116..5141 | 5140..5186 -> -1.2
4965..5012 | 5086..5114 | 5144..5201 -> 0.0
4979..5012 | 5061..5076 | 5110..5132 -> 0.0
